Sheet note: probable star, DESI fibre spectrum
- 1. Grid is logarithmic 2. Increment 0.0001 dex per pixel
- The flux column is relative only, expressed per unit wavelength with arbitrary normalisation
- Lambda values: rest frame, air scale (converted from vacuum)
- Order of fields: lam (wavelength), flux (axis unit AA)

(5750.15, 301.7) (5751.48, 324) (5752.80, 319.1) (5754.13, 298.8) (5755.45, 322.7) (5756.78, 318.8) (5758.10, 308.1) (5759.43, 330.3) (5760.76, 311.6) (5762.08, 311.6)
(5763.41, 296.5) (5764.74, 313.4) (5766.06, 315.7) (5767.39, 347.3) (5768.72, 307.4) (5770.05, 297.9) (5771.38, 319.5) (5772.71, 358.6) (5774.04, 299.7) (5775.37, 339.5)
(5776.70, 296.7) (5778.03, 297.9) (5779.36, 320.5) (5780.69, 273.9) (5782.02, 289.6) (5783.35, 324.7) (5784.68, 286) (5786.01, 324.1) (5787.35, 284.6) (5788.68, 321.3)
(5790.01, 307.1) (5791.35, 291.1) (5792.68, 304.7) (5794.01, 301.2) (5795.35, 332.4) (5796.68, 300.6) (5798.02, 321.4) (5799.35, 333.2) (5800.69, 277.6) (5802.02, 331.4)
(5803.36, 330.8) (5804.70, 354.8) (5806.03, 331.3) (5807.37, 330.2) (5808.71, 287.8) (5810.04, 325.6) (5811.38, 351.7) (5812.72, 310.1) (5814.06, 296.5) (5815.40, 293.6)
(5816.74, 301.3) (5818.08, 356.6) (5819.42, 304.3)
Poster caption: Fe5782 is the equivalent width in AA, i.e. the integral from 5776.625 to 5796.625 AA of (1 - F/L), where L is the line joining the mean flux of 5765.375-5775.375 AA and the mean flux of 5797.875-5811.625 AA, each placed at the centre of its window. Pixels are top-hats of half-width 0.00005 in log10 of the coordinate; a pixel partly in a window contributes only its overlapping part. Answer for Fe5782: 1.20 AA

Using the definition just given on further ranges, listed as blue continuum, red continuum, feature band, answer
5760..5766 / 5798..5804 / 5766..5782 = -0.07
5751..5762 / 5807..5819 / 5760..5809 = 0.52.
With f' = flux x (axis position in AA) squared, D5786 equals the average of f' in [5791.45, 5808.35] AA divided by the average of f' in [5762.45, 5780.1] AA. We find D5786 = 1.02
